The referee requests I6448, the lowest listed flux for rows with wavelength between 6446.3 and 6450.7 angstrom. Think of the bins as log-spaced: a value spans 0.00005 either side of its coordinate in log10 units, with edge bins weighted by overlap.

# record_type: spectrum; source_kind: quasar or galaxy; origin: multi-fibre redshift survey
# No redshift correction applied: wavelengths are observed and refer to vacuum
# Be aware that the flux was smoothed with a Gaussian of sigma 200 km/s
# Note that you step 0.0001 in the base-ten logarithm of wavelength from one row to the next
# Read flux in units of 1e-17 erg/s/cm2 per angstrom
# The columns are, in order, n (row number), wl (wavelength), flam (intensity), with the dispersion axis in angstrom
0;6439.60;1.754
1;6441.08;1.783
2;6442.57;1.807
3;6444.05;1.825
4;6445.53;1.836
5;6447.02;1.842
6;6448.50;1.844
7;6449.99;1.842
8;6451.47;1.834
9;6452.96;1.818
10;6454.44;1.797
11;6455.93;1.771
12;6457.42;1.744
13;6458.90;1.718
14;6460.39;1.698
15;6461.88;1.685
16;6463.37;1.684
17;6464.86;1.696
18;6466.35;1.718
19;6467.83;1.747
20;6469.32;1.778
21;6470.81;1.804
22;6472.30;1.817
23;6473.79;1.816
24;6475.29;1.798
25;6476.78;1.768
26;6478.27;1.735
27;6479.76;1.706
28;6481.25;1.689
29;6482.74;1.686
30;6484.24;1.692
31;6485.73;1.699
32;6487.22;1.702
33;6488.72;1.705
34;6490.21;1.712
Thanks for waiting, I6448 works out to 1.842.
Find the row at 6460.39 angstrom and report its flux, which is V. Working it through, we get 1.698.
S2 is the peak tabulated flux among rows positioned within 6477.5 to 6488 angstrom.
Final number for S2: 1.735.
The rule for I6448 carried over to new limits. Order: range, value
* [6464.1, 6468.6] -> 1.696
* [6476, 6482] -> 1.689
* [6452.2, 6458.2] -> 1.744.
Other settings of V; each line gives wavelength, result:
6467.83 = 1.747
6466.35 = 1.718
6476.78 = 1.768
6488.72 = 1.705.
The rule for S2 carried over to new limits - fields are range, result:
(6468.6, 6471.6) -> 1.804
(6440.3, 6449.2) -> 1.844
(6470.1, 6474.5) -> 1.817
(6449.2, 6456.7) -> 1.842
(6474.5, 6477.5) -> 1.798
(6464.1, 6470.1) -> 1.778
